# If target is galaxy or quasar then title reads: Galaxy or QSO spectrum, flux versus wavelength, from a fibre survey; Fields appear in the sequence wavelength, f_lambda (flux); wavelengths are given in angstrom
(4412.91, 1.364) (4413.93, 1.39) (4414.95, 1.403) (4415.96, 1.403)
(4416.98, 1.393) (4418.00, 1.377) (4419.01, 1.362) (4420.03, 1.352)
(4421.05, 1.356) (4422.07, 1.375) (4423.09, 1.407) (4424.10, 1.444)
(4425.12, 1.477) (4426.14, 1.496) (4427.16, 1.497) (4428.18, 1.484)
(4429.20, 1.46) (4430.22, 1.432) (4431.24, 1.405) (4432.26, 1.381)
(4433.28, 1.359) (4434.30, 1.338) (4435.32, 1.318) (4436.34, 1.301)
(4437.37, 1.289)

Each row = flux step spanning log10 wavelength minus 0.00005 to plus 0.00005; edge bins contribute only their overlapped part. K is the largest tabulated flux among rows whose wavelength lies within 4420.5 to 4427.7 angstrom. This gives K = 1.497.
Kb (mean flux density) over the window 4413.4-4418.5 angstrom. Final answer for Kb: 1.39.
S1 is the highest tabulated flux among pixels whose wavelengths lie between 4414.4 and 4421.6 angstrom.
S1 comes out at 1.403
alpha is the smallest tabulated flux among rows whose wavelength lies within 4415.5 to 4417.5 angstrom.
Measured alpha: 1.393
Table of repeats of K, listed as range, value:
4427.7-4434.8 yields 1.484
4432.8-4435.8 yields 1.359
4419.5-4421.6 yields 1.356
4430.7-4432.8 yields 1.405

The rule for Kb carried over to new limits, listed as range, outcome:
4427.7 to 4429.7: 1.47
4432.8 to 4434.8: 1.35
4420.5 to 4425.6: 1.41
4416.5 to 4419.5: 1.38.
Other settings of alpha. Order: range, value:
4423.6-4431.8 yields 1.405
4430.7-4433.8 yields 1.359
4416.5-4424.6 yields 1.352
